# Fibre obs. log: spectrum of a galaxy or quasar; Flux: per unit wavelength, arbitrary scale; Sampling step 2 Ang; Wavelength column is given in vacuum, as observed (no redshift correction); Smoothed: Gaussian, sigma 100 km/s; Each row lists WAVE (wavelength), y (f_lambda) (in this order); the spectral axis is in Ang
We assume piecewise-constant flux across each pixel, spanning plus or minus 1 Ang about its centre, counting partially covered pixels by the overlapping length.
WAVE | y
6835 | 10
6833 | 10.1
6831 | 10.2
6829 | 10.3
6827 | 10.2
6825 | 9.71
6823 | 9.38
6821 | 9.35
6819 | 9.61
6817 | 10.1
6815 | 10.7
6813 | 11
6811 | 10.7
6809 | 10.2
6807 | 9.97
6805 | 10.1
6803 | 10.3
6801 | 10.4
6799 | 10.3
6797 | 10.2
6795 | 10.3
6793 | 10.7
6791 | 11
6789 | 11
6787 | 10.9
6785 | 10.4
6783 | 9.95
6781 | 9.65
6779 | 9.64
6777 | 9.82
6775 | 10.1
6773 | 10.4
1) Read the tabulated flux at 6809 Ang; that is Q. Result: 10.2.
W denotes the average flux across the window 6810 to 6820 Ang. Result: 10.4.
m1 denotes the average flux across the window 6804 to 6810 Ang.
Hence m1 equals 10.1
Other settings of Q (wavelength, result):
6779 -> 9.64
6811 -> 10.7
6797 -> 10.2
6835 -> 10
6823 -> 9.38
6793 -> 10.7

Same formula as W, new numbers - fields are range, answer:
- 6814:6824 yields 9.83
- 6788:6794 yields 10.9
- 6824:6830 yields 10.1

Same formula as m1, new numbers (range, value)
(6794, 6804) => 10.3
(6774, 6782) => 9.8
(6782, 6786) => 10.2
